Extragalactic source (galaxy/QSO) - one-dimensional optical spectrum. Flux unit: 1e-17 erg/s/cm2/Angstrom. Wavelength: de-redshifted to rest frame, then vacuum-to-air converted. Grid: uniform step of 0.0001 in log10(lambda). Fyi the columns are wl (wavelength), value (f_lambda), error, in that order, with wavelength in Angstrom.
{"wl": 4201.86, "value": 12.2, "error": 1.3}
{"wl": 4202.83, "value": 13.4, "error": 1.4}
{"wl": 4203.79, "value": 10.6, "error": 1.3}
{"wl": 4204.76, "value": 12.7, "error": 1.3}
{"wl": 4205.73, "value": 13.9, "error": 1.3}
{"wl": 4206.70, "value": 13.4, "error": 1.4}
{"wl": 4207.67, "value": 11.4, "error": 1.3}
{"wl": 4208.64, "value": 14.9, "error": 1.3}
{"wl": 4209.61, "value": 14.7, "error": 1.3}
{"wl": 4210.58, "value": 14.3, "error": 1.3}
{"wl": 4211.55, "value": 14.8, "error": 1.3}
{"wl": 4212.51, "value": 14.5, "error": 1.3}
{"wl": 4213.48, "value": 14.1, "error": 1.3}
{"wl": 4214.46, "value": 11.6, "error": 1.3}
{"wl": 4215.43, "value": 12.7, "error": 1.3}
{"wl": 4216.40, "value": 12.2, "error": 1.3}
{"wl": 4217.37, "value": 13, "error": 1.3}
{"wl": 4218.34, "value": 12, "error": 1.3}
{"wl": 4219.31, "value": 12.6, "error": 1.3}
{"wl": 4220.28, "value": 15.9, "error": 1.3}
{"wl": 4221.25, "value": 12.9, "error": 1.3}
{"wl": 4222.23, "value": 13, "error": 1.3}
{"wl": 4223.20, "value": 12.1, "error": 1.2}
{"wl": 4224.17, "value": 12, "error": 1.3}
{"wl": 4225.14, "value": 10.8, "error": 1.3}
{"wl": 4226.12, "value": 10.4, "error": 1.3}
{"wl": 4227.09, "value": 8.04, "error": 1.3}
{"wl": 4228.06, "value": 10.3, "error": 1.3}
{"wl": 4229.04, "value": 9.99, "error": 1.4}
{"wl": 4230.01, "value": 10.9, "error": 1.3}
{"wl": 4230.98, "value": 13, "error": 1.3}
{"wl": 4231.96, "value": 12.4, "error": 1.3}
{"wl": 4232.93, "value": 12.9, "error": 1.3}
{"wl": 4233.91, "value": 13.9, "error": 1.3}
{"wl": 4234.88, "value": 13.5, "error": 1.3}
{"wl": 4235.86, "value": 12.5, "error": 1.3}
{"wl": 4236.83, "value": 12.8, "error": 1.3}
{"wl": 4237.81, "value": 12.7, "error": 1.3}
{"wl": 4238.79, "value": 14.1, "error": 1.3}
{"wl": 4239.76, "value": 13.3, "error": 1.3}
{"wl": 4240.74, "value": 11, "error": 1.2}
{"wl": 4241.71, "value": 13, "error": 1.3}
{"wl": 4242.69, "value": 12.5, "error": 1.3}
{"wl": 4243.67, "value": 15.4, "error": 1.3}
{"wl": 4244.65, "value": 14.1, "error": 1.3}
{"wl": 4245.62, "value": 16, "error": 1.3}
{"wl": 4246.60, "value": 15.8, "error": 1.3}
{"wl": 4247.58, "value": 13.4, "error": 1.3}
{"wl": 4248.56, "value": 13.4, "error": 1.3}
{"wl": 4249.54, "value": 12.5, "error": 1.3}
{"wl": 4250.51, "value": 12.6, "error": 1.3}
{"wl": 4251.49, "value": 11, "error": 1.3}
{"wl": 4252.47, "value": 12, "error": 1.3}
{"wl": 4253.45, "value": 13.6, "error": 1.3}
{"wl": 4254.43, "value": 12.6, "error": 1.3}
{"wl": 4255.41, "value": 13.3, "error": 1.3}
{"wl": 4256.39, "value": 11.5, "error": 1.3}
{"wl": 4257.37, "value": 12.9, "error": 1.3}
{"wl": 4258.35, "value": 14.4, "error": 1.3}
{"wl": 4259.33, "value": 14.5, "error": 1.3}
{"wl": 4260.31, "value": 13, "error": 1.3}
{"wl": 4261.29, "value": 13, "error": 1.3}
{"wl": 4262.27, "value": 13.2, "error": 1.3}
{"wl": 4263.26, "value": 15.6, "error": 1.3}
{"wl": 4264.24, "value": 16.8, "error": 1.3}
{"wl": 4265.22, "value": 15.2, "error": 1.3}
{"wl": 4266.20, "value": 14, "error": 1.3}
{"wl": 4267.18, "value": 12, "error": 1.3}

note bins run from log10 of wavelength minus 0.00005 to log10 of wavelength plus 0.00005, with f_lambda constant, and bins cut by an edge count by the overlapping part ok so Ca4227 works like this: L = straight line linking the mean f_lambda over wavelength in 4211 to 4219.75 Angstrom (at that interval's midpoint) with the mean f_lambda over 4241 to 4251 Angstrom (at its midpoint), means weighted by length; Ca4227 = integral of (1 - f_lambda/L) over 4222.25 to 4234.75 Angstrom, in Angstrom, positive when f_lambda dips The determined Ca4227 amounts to 1.76 Angstrom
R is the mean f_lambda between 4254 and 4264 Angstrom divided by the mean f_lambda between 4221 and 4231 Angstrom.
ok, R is 1.22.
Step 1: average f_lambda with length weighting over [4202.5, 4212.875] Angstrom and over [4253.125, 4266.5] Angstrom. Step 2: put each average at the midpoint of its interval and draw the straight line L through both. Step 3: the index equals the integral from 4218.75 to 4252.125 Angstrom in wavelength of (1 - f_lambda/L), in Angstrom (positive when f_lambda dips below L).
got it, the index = 2.5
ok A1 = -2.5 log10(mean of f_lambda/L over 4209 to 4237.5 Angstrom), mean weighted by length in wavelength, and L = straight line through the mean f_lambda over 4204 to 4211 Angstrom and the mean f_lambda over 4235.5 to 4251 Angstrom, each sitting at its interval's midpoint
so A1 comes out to 0.08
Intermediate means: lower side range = 13.5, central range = 12.6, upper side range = 13.5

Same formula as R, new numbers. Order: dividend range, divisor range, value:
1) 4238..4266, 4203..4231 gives 1.08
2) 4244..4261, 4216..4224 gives 1.03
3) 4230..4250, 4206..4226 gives 1.02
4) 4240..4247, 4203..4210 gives 1.06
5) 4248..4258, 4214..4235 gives 1.04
